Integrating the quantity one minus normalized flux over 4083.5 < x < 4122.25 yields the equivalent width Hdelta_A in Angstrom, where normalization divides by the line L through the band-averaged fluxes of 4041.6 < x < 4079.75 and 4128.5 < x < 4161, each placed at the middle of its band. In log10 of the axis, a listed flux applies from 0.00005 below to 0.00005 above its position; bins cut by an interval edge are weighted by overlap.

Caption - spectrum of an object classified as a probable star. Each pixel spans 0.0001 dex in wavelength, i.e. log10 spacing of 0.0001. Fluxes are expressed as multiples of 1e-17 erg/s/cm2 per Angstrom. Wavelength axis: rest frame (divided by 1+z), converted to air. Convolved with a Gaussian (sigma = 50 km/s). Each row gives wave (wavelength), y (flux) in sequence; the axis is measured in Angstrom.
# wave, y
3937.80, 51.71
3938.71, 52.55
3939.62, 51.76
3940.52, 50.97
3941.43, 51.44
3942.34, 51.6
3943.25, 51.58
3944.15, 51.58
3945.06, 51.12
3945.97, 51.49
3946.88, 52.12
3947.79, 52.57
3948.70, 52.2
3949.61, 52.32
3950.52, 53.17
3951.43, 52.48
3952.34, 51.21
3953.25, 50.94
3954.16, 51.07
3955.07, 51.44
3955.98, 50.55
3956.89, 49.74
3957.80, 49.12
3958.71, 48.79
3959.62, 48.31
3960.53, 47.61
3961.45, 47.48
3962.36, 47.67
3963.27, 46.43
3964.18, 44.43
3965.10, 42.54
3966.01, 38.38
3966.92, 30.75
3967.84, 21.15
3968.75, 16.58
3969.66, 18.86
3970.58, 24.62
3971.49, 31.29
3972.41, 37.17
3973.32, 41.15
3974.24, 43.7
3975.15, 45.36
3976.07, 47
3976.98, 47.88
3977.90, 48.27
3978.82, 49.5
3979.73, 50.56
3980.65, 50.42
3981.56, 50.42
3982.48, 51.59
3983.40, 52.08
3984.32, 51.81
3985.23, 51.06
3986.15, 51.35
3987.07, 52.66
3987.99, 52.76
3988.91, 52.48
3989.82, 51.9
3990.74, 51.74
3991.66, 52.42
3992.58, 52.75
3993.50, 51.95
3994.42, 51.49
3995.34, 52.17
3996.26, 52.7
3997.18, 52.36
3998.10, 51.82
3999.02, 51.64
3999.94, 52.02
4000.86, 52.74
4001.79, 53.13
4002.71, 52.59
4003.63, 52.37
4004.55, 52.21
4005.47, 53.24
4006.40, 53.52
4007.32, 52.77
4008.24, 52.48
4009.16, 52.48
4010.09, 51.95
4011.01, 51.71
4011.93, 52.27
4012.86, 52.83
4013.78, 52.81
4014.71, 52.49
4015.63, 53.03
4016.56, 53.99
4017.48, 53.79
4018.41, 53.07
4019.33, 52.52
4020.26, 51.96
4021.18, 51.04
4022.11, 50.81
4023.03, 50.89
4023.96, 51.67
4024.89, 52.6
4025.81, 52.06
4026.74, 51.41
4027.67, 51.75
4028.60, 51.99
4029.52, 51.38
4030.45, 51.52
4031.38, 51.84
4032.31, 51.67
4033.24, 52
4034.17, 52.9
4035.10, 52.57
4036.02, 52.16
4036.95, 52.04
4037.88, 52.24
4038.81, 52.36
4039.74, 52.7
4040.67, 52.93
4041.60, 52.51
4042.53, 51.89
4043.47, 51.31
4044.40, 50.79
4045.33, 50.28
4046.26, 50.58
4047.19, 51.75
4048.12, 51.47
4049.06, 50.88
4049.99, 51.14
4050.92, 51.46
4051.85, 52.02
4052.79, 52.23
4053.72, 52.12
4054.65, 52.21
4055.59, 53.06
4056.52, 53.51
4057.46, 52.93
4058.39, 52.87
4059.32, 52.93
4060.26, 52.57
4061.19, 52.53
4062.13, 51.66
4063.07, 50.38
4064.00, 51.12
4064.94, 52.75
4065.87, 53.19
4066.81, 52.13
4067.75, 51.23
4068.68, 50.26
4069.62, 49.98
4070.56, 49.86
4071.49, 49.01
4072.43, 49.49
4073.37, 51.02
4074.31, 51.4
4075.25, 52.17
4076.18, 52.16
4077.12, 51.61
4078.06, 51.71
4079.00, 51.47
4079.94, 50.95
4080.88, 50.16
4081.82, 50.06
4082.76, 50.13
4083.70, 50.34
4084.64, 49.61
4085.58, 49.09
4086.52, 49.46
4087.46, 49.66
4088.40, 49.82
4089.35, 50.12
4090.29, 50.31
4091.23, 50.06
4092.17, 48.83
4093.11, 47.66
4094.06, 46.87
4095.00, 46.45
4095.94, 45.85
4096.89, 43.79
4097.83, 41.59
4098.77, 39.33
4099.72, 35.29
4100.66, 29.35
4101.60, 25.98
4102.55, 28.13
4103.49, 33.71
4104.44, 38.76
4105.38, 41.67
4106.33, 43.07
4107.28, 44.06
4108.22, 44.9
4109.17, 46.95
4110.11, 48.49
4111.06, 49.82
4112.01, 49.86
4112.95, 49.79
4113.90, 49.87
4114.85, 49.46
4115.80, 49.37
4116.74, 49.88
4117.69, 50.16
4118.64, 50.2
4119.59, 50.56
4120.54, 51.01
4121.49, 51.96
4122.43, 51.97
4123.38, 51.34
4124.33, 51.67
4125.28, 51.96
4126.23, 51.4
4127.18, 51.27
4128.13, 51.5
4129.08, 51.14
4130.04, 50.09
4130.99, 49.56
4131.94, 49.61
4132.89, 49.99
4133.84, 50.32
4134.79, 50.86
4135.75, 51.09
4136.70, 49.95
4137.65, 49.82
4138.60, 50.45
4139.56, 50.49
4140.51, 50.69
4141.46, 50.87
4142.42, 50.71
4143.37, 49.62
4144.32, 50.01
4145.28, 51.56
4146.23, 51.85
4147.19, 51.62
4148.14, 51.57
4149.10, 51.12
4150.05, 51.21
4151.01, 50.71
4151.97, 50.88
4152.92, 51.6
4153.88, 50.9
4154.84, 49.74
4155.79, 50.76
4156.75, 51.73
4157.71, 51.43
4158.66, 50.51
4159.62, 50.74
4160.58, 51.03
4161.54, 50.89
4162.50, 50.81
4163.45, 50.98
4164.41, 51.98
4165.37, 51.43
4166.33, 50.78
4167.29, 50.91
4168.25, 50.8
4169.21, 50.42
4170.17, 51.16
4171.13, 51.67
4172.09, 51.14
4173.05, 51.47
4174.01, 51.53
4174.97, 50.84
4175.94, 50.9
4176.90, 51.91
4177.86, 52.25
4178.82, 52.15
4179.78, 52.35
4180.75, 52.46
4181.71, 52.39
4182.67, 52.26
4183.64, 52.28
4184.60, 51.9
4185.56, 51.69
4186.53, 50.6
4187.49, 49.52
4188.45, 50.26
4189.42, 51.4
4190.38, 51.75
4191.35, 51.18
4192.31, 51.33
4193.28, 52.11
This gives 4.2 Angstrom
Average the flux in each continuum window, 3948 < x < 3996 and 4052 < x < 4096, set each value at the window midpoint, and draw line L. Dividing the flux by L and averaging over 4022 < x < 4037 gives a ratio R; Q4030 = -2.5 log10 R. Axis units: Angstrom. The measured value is -0.06 mag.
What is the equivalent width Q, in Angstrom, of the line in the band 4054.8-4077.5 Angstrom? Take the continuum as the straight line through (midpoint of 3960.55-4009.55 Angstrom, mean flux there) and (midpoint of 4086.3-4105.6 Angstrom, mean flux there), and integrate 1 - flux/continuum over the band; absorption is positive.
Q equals -4.2 Angstrom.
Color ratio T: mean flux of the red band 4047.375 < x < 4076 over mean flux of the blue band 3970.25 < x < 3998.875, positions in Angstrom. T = 1.06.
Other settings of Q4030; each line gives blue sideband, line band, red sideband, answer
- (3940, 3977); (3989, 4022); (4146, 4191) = -0.133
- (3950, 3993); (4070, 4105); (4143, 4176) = 0.063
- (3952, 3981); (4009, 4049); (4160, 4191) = -0.150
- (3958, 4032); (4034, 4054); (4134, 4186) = -0.053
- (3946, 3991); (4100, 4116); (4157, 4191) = 0.173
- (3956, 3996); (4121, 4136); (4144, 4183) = -0.017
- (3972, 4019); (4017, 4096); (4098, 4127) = -0.068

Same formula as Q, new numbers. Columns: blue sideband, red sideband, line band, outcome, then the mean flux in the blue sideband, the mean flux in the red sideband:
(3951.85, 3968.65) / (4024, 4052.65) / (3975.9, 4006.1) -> -2.6 Angstrom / 44.8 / 51.8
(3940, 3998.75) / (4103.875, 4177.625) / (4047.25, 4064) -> -1.1 Angstrom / 47.4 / 50.2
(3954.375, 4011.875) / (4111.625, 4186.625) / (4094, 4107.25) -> 3.0 Angstrom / 47.5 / 51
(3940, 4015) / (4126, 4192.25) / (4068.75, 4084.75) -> -0.2 Angstrom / 48.5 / 51.1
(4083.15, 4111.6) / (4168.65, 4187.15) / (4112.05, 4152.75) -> -2.9 Angstrom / 44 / 51.6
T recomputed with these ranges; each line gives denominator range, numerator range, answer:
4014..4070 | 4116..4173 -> 0.98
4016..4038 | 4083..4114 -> 0.85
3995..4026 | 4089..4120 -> 0.85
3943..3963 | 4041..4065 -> 1.02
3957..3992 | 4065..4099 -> 1.11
